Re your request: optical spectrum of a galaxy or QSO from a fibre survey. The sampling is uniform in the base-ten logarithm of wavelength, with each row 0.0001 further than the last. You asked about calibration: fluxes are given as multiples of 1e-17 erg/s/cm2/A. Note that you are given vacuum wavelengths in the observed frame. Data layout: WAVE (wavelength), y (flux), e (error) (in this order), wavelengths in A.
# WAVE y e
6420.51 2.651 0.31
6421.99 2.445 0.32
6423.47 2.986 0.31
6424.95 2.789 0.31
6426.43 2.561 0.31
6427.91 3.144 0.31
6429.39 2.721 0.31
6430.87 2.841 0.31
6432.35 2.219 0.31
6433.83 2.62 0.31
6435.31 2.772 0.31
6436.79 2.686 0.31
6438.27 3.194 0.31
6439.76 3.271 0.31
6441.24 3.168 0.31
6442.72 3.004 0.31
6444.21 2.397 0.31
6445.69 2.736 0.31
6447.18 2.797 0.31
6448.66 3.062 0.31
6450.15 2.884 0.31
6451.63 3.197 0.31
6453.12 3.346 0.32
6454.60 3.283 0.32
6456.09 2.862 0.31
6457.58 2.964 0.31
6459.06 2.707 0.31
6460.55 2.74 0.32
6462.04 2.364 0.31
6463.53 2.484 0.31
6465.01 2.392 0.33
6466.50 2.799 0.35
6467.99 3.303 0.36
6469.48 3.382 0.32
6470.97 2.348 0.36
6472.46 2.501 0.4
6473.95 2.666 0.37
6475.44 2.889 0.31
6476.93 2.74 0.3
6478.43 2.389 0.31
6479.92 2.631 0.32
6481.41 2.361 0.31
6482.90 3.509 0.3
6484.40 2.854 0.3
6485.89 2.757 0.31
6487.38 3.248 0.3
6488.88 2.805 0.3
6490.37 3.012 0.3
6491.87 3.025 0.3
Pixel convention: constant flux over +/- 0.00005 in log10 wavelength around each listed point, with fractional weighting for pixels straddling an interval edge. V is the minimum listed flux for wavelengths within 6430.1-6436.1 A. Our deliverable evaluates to 2.219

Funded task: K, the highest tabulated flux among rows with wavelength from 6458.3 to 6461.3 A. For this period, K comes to 2.74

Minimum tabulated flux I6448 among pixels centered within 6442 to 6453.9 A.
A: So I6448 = 2.397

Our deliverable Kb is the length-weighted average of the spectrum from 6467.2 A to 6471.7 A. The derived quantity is 3.01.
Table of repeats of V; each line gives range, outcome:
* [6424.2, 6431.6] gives 2.561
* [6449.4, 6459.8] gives 2.707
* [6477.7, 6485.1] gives 2.361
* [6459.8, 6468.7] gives 2.364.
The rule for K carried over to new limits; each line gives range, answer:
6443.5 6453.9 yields 3.346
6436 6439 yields 3.194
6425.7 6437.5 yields 3.144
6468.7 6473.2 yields 3.382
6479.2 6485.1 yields 3.509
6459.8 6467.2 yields 2.799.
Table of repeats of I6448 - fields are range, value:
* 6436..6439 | 2.686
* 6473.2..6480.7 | 2.389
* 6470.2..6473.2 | 2.348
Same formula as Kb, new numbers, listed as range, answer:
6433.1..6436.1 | 2.7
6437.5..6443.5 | 3.15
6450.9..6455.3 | 3.28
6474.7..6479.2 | 2.67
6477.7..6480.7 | 2.51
